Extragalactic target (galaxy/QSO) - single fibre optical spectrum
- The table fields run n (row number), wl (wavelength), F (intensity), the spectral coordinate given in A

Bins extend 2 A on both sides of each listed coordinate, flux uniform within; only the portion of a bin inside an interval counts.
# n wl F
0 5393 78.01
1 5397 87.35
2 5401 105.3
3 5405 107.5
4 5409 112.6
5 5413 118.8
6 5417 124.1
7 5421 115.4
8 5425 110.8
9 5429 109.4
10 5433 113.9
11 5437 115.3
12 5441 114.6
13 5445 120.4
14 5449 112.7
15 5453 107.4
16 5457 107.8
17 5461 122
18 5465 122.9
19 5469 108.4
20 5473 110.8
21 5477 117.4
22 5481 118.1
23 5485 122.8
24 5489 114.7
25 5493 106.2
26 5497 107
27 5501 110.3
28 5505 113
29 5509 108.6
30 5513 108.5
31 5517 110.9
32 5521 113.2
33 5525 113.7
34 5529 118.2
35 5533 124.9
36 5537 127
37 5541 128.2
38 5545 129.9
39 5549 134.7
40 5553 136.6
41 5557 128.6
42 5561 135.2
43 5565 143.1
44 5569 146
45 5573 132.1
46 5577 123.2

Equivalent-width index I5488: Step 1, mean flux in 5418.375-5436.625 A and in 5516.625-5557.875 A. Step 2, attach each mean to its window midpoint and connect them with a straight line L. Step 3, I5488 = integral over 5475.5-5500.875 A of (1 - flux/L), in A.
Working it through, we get 1.14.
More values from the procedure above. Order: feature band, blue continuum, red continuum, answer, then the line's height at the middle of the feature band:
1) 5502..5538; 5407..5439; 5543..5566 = 4.0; 129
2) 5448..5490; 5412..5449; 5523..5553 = 1.5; 119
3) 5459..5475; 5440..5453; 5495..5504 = -0.5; 113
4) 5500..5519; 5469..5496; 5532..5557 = 1.7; 121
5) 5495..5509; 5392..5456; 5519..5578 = 1.4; 122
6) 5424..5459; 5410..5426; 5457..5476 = 1.1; 116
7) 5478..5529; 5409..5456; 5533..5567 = 5.2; 125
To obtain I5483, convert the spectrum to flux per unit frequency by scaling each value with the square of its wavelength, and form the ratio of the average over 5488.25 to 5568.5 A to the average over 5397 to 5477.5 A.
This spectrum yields 1.1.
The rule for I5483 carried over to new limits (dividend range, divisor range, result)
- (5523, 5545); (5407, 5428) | 1.11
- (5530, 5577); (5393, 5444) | 1.26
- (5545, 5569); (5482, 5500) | 1.23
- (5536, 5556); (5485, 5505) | 1.20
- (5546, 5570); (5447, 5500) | 1.24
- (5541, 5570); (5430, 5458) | 1.25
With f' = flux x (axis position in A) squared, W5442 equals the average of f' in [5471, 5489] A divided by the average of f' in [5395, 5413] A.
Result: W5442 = 1.1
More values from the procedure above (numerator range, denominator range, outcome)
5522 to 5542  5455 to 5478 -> 1.09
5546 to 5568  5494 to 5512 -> 1.27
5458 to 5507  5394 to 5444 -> 1.06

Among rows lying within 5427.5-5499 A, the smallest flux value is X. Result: 106.2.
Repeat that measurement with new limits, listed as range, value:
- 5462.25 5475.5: 108.4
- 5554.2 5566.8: 128.6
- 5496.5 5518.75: 107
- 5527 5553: 118.2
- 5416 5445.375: 109.4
